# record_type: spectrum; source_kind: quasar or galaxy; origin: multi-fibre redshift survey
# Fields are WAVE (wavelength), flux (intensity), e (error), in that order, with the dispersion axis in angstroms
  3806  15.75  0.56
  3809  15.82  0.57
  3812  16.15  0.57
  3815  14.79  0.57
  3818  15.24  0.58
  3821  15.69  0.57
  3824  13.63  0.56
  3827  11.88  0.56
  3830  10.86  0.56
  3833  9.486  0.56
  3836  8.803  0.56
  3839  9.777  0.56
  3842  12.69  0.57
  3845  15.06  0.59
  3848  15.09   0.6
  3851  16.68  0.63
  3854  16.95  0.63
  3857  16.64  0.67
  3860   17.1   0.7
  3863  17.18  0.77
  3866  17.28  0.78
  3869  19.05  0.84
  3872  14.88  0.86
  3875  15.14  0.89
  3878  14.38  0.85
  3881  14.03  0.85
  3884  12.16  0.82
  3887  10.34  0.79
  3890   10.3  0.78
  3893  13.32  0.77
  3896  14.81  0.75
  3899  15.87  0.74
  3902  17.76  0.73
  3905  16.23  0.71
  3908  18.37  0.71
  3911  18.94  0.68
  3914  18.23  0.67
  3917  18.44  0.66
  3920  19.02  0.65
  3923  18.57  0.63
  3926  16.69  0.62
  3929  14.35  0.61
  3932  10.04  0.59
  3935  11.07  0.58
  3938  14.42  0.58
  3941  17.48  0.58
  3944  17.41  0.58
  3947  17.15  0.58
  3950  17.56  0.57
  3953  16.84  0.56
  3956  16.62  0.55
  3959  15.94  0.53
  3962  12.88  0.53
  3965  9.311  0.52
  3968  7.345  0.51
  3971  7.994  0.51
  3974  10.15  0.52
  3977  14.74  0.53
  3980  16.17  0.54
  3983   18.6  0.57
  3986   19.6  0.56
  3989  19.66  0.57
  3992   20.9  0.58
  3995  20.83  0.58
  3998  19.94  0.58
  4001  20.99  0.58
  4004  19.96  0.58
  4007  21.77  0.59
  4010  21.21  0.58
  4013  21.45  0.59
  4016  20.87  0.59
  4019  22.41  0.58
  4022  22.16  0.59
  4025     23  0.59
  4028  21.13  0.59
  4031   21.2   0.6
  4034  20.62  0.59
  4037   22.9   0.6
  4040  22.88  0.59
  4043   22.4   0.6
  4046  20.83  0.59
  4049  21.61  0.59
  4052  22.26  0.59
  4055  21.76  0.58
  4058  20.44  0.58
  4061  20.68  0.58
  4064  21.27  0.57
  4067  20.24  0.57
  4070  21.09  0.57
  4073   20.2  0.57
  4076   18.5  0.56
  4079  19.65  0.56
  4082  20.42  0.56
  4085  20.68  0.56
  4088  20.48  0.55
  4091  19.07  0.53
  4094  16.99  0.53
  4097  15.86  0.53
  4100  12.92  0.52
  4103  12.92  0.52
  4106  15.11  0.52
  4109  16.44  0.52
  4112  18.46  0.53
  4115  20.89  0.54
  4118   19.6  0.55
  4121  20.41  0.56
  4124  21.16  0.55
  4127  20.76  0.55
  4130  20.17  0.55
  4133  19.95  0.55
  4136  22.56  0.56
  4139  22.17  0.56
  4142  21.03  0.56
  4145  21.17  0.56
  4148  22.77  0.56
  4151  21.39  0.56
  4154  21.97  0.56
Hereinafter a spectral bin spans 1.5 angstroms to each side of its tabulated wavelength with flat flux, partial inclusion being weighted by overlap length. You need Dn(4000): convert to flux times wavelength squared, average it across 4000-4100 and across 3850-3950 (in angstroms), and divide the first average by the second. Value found 1.4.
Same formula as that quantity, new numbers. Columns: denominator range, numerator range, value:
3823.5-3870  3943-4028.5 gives 1.34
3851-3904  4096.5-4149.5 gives 1.43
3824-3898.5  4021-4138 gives 1.60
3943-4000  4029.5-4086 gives 1.39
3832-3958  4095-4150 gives 1.40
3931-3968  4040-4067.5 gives 1.56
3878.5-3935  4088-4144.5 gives 1.37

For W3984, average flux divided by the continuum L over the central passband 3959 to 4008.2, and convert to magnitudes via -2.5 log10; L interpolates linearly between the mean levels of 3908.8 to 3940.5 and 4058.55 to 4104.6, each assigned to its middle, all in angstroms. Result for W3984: 0.06 mag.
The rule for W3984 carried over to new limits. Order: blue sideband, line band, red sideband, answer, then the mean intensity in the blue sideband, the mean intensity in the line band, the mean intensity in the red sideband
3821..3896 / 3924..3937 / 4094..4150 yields 0.15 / 13.9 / 13.3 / 19.1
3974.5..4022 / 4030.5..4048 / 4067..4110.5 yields -0.15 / 19.8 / 21.8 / 18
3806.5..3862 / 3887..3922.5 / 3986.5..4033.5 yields 0.04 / 14.1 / 16.3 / 21.1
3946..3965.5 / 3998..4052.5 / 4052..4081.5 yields -0.16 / 15.4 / 21.6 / 20.5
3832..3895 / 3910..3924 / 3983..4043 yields -0.12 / 14.2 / 18.6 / 21.2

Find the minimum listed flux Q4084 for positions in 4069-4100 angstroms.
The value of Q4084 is 12.92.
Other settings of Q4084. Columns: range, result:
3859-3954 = 10.04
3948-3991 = 7.345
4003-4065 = 19.96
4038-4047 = 20.83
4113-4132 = 19.6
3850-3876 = 14.88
